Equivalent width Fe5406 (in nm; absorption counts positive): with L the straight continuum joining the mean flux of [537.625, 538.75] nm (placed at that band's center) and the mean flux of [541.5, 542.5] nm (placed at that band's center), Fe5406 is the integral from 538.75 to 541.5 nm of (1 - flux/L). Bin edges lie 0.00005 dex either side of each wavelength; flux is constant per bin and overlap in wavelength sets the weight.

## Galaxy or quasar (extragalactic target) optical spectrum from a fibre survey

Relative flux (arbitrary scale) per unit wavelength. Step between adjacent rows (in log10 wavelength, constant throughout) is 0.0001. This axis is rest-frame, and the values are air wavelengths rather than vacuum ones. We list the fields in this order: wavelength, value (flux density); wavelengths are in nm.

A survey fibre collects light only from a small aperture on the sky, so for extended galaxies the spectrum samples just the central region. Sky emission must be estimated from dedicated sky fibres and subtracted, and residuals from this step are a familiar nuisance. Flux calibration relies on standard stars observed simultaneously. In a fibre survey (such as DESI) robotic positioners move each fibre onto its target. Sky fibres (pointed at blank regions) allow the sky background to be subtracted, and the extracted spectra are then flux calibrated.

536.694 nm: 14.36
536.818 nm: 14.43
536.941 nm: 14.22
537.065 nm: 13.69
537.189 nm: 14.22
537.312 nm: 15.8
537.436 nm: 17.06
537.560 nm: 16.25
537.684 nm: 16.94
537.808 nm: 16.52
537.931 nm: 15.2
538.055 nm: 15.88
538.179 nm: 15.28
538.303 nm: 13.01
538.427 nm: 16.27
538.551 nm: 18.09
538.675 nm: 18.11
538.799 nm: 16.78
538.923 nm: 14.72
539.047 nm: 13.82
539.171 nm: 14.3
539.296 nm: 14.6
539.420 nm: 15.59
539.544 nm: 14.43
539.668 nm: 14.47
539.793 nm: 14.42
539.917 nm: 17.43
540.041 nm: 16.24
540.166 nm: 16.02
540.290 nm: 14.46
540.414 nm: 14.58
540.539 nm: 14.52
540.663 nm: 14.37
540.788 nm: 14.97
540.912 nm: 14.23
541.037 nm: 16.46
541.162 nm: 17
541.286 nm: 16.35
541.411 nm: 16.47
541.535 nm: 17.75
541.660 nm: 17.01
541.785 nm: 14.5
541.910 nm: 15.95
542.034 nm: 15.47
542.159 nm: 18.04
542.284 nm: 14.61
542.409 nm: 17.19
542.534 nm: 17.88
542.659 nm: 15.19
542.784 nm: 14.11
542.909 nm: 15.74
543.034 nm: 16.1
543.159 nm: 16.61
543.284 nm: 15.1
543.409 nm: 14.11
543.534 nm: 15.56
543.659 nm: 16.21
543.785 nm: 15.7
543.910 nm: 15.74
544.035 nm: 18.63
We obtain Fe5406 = 0.16 nm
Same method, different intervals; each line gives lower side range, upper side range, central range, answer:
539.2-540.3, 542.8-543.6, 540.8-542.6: -0.11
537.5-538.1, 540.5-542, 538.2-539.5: 0.05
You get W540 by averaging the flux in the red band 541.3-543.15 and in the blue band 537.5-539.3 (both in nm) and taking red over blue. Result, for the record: 1.03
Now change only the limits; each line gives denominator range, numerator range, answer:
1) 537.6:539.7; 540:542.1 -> 1.01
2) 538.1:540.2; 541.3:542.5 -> 1.06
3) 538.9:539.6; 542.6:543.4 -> 1.06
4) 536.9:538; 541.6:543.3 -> 1.03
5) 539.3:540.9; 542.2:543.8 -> 1.04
